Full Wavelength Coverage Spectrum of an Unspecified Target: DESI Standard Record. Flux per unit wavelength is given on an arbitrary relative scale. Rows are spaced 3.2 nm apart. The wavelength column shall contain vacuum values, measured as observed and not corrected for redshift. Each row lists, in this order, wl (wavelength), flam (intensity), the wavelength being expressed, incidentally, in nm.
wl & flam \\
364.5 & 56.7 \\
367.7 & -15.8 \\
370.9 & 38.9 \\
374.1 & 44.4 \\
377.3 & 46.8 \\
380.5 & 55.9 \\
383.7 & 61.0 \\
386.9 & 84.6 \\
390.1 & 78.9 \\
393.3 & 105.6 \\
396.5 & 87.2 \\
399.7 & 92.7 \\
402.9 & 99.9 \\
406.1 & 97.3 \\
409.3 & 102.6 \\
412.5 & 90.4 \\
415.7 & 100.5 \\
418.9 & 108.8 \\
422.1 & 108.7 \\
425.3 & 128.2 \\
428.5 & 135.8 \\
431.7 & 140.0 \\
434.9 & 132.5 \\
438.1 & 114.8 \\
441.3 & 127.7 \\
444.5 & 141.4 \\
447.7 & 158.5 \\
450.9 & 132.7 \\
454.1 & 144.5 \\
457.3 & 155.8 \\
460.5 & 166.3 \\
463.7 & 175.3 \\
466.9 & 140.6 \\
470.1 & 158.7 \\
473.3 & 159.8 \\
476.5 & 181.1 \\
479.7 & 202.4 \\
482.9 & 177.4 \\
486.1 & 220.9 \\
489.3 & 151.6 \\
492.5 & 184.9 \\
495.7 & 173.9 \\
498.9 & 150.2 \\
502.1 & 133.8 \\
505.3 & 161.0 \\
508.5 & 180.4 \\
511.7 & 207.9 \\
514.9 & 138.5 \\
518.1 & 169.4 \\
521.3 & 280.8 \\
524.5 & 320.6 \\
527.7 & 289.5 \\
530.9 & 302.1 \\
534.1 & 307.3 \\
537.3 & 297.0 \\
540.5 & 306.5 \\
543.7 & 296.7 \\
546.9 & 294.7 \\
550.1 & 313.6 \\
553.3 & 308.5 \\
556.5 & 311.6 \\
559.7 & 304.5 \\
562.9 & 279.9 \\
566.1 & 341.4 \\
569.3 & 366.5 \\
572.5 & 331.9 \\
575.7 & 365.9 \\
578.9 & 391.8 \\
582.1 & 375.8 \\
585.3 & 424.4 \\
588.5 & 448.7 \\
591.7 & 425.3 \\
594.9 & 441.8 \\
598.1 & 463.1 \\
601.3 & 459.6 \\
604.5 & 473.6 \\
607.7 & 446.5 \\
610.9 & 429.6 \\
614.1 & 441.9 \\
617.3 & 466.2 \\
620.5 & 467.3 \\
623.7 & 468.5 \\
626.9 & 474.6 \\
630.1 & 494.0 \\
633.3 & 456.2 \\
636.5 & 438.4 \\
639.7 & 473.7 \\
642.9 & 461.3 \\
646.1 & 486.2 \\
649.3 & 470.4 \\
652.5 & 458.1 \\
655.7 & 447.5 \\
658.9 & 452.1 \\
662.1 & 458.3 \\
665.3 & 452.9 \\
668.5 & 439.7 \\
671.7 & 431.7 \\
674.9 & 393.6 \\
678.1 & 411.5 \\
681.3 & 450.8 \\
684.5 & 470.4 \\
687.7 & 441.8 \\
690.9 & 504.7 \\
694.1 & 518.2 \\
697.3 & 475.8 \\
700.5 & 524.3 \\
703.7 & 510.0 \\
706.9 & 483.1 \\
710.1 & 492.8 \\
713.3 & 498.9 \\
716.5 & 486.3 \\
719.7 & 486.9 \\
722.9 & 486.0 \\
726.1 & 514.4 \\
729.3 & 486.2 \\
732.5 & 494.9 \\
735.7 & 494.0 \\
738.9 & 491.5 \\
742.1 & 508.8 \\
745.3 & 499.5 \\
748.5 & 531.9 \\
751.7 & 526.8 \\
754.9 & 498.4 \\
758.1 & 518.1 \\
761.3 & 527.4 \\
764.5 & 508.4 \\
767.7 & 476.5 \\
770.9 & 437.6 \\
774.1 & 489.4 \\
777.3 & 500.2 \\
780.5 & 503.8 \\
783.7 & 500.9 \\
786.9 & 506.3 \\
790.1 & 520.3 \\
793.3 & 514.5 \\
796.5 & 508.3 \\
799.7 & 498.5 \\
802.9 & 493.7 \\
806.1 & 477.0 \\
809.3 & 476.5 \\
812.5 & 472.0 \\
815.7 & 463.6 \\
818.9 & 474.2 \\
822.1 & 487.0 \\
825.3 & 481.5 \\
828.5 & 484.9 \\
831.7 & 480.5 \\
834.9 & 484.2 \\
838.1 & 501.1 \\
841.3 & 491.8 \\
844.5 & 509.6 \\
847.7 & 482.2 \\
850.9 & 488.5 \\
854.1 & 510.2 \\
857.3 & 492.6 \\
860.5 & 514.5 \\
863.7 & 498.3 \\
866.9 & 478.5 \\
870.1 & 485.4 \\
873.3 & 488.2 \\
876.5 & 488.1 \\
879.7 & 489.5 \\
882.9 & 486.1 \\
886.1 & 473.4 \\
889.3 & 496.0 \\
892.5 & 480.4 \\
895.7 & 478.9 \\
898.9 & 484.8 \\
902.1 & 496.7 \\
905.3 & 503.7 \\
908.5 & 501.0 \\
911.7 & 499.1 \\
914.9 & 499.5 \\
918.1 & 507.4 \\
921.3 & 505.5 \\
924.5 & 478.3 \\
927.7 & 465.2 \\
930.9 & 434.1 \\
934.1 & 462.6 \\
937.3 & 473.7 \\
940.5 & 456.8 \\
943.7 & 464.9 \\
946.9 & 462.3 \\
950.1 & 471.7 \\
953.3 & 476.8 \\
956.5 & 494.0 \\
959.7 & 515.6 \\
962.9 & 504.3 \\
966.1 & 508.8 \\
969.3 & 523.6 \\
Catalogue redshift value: 0.306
